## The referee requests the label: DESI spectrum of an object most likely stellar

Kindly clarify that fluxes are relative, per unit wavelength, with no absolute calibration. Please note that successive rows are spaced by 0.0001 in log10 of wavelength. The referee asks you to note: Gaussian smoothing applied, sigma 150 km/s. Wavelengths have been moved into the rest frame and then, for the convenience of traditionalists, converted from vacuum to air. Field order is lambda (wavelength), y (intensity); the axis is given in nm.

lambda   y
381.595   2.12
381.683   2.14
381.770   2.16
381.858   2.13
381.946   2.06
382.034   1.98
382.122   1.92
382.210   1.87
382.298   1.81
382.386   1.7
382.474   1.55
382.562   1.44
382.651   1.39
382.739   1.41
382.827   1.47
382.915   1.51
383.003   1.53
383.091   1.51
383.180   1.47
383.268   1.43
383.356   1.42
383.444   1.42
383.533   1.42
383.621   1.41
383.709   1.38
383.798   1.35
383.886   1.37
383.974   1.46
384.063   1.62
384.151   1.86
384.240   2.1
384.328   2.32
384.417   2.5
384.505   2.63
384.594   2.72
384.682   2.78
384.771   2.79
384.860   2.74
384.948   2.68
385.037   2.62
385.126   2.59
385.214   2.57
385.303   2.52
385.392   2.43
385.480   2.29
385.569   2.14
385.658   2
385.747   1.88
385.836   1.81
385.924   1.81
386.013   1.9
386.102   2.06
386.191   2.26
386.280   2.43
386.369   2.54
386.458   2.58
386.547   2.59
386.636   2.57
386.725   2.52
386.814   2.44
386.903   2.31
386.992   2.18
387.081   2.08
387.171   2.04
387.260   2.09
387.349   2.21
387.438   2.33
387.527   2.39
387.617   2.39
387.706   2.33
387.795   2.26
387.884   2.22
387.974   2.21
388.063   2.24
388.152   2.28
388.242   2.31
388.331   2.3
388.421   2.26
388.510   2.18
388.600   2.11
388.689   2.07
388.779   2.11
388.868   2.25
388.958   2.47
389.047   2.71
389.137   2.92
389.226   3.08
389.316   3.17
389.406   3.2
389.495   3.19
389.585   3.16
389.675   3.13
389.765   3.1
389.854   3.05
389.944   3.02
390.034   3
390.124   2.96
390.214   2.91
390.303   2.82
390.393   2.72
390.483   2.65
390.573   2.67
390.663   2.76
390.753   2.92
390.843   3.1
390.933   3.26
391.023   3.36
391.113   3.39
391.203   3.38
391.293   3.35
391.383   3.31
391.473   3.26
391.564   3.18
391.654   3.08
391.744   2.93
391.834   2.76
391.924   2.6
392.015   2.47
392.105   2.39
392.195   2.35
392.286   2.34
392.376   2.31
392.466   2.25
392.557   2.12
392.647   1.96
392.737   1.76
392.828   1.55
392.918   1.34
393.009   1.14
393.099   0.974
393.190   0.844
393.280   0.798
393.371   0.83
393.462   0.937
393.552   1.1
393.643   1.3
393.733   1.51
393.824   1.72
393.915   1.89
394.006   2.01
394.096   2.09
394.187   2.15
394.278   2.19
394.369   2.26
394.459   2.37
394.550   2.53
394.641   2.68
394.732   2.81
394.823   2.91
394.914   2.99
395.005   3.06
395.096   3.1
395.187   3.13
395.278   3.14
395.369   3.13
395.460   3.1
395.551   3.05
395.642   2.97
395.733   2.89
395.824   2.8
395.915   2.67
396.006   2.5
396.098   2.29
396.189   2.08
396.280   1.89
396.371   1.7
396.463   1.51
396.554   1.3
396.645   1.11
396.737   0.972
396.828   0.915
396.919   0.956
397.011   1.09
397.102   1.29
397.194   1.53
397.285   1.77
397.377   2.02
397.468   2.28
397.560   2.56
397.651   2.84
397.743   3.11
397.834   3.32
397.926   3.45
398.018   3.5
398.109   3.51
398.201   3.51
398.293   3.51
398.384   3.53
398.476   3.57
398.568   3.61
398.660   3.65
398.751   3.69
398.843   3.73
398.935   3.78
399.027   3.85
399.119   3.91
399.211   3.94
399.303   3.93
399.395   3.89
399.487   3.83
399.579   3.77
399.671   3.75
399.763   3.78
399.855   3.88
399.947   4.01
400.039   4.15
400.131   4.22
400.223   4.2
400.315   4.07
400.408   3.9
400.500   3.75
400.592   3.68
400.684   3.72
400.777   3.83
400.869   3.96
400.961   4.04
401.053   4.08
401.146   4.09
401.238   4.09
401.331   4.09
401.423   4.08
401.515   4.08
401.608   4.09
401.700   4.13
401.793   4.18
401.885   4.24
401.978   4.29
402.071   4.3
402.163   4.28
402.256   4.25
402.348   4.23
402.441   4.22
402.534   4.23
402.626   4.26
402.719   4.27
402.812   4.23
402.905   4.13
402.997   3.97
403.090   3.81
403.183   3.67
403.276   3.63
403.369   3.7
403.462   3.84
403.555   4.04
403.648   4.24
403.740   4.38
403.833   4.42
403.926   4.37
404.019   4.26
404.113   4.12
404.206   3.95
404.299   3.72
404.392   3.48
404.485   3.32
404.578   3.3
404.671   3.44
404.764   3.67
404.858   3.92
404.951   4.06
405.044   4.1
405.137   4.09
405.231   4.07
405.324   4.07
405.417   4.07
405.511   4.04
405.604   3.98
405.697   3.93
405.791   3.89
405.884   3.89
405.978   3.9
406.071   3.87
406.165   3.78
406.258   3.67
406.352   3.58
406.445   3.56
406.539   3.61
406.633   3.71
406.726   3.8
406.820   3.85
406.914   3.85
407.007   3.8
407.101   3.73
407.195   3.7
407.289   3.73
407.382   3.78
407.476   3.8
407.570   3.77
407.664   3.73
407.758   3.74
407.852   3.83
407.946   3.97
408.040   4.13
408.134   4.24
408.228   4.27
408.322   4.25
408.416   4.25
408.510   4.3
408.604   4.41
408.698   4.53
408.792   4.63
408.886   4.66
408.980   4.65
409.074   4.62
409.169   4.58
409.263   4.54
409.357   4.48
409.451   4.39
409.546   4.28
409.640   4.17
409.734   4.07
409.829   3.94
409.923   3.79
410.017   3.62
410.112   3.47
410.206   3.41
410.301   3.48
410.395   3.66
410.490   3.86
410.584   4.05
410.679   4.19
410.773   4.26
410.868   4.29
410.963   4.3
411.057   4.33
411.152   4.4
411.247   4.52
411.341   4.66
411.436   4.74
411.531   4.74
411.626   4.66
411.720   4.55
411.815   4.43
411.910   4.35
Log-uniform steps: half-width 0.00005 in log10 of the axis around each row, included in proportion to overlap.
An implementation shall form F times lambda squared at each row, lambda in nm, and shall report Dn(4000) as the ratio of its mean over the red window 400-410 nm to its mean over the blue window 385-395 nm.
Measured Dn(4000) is 1.82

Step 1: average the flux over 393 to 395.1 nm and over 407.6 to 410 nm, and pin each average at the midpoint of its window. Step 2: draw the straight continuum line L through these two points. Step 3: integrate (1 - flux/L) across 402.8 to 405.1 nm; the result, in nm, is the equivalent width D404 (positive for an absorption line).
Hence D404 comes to -0.29 nm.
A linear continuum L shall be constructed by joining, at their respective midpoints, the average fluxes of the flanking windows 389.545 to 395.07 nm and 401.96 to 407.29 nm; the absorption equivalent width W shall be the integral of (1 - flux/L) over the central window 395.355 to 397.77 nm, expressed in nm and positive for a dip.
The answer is 0.71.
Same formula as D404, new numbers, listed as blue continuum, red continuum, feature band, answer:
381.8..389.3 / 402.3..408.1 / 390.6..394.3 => 0.67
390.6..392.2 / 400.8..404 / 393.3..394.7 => 0.62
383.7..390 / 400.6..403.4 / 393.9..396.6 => 0.65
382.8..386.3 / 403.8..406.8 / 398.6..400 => -0.21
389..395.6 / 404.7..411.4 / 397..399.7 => -0.08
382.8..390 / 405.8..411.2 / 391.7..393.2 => 0.39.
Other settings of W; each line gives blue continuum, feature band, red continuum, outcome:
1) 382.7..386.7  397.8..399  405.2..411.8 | -0.13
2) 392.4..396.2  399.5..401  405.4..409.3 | -0.45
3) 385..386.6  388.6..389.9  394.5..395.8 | -0.14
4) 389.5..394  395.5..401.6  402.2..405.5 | 0.35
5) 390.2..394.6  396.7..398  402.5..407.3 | 0.39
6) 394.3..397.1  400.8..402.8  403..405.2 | -0.41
